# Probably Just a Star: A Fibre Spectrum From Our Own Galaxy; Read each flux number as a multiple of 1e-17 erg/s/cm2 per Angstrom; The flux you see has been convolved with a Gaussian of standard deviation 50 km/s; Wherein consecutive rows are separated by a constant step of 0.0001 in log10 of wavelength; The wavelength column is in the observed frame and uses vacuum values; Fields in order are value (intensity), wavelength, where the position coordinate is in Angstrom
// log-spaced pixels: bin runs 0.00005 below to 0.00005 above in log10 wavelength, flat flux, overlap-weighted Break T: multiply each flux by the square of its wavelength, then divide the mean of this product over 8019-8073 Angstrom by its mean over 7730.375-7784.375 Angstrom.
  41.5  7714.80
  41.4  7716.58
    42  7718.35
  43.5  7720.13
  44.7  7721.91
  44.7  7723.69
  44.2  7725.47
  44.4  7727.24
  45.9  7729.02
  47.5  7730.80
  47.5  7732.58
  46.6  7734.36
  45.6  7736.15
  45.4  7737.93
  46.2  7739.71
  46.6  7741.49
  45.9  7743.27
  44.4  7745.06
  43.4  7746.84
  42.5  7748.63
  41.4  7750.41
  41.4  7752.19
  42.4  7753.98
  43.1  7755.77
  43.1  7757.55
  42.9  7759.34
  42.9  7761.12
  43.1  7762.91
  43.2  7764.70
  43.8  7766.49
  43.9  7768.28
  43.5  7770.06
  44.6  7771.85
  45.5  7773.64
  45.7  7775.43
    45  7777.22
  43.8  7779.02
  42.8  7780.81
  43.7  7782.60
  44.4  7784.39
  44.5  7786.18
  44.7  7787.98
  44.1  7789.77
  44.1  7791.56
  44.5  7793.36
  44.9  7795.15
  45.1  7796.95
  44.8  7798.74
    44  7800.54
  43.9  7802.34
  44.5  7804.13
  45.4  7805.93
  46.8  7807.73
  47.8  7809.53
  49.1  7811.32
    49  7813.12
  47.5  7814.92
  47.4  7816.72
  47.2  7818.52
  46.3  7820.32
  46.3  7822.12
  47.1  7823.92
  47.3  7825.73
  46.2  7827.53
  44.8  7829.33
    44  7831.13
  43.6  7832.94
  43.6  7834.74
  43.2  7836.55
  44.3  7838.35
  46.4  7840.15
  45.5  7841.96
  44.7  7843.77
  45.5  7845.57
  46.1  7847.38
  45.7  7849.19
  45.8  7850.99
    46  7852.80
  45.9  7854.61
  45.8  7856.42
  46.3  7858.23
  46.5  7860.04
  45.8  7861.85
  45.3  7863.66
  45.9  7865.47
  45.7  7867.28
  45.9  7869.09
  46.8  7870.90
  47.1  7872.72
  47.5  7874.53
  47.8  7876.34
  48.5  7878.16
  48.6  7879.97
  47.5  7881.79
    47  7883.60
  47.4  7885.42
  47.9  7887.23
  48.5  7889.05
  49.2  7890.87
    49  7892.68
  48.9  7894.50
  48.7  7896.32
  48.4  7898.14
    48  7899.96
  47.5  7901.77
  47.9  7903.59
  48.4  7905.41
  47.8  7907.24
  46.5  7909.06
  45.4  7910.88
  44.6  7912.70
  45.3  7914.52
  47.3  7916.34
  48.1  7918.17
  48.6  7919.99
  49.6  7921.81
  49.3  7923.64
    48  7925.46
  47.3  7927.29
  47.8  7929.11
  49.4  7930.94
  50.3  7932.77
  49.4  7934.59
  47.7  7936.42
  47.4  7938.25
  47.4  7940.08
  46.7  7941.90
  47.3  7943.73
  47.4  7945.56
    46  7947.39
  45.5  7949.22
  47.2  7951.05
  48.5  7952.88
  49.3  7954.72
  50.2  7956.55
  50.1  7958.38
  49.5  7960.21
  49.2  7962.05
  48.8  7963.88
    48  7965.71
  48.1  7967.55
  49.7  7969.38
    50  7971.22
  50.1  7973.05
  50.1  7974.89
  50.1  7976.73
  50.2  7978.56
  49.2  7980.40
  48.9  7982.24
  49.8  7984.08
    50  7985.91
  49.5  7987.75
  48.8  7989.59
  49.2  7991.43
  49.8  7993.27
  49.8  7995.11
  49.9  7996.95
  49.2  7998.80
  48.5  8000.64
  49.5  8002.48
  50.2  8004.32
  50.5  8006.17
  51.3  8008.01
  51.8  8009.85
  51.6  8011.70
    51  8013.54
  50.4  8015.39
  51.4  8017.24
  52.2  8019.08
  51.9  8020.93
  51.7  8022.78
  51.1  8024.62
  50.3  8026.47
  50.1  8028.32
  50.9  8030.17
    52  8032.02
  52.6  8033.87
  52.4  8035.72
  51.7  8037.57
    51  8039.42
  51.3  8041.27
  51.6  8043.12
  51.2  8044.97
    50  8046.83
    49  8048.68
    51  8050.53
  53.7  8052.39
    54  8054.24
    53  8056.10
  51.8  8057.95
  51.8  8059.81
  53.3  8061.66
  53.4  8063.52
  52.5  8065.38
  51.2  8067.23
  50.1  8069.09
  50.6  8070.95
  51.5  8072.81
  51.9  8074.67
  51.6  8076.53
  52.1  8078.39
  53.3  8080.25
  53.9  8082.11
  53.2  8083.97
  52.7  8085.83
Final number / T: 1.3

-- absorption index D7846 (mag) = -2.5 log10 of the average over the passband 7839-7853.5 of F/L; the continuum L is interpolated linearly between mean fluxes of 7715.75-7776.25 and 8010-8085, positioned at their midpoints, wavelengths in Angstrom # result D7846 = 0.02 mag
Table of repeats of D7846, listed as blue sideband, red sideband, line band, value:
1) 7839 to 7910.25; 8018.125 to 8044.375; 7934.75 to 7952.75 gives 0.042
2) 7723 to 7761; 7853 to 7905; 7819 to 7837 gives 0.023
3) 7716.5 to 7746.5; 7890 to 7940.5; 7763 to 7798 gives 0.039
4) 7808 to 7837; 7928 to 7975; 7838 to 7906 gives 0.005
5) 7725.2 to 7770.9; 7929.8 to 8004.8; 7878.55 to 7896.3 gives -0.024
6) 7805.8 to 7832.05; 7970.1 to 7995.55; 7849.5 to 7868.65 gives 0.038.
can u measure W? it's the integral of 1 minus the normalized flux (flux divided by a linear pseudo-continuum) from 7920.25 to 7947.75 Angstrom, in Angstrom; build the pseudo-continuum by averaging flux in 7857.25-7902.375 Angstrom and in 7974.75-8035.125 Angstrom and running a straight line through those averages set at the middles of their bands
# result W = 0.34 Angstrom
